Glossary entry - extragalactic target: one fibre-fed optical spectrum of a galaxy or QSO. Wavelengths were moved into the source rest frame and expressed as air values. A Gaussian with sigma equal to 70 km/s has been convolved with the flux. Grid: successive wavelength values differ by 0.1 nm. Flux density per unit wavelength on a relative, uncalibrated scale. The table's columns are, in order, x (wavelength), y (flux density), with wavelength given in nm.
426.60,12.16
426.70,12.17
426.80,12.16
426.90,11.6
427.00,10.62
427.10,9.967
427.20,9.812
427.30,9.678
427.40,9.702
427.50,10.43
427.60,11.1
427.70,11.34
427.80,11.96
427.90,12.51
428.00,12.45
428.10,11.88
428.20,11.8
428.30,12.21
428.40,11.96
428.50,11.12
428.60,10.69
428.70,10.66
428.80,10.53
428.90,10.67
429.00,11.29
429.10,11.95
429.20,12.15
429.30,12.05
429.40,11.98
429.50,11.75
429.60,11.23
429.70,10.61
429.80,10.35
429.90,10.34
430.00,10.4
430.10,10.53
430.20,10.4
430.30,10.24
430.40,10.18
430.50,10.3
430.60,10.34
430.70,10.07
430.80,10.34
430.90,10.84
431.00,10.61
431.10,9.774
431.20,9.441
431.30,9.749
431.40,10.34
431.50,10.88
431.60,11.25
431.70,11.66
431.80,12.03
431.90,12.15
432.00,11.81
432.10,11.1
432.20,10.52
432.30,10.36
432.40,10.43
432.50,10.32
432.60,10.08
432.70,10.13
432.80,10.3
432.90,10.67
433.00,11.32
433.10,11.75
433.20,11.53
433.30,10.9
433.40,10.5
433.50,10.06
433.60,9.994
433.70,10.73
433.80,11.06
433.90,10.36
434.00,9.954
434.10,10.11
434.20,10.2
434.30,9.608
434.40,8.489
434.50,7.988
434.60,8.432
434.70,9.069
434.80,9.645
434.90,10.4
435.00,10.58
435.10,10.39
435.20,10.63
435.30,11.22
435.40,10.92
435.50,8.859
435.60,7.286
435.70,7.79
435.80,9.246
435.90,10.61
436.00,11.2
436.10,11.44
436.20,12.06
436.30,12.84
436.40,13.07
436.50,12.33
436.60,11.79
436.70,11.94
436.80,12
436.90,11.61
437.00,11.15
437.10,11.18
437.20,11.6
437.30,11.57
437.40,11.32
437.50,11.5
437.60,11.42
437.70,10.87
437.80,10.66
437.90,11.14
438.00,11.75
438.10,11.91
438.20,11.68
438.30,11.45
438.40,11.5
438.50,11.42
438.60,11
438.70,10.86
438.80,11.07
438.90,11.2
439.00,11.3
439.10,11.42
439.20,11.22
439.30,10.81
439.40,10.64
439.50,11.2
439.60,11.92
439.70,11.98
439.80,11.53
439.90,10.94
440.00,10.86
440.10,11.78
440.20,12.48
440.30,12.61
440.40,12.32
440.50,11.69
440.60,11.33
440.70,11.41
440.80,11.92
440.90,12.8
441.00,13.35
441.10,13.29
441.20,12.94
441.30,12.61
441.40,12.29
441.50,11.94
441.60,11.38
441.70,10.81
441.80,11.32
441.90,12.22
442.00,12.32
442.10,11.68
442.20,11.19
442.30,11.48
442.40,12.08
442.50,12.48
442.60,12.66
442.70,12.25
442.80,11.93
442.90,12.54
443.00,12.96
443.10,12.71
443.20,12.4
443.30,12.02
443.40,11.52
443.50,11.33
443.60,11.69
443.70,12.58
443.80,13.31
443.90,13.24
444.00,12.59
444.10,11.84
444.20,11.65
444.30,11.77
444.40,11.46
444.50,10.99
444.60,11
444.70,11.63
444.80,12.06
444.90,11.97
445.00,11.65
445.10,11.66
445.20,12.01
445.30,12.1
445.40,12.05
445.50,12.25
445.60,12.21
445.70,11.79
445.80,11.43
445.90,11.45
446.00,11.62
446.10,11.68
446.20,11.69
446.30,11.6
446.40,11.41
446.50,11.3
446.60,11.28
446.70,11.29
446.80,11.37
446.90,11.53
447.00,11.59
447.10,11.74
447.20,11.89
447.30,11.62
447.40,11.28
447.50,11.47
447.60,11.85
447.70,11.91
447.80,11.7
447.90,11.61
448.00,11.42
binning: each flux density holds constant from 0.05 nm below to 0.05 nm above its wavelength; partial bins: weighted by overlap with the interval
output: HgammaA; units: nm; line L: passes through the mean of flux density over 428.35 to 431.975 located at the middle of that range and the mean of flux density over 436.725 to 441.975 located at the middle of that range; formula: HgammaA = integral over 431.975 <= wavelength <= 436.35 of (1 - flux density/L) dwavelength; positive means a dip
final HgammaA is 0.35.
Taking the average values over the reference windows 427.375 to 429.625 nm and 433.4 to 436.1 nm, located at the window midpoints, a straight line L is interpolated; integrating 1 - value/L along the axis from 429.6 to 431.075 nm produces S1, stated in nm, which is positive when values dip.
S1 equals 0.078 nm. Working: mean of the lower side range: 11.5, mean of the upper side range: 9.84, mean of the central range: 10.4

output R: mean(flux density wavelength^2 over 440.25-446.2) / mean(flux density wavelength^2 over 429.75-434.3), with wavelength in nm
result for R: 1.20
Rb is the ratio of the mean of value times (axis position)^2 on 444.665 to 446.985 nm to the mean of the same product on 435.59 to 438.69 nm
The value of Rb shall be 1.1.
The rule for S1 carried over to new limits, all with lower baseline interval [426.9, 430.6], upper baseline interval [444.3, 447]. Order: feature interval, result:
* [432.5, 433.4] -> 0.031 nm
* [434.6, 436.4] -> 0.159 nm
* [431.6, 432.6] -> 0.003 nm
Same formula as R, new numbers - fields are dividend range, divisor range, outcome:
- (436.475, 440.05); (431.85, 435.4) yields 1.12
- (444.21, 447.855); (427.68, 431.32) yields 1.14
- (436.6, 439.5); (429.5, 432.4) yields 1.10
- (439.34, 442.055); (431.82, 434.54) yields 1.18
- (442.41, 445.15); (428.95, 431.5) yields 1.20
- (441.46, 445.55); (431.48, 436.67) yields 1.19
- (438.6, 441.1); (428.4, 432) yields 1.12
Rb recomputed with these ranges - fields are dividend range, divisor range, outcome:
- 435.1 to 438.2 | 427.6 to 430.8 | 1.03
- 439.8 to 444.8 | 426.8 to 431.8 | 1.17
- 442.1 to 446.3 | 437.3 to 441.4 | 1.05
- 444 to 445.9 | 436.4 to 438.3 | 1.05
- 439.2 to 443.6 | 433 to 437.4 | 1.16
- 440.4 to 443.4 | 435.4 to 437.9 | 1.12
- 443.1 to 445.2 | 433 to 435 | 1.24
